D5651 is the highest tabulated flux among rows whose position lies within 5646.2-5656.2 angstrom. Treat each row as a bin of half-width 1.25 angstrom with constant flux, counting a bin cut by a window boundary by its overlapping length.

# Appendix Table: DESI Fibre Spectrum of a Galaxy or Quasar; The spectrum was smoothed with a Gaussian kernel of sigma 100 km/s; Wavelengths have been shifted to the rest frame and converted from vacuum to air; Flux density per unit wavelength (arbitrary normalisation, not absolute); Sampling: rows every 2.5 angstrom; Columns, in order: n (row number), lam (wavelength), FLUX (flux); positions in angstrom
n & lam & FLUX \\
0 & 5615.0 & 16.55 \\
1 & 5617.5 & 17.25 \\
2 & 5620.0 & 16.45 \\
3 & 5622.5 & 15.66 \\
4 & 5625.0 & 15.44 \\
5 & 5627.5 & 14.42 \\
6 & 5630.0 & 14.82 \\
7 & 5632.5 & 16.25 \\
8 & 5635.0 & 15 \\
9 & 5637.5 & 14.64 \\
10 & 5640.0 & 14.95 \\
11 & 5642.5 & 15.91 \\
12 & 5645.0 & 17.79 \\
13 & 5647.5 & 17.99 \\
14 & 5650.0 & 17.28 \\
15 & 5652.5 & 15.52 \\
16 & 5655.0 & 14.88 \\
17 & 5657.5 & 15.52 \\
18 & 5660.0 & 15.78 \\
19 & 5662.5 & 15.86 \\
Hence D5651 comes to 17.99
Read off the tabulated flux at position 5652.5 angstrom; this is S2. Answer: 15.52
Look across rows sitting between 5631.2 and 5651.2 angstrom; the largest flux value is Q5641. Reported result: 17.99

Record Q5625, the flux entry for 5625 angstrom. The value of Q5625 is 15.44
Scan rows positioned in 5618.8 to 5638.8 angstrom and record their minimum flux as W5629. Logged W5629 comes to 14.42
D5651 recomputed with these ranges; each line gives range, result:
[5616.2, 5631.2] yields 17.25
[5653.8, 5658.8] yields 15.52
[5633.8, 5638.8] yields 15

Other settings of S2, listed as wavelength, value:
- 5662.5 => 15.86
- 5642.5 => 15.91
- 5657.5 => 15.52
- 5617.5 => 17.25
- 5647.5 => 17.99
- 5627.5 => 14.42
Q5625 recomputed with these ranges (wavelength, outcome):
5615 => 16.55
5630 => 14.82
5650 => 17.28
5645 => 17.79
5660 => 15.78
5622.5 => 15.66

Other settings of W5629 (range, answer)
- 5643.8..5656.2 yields 14.88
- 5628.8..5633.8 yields 14.82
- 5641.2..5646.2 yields 15.91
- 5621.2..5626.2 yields 15.44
